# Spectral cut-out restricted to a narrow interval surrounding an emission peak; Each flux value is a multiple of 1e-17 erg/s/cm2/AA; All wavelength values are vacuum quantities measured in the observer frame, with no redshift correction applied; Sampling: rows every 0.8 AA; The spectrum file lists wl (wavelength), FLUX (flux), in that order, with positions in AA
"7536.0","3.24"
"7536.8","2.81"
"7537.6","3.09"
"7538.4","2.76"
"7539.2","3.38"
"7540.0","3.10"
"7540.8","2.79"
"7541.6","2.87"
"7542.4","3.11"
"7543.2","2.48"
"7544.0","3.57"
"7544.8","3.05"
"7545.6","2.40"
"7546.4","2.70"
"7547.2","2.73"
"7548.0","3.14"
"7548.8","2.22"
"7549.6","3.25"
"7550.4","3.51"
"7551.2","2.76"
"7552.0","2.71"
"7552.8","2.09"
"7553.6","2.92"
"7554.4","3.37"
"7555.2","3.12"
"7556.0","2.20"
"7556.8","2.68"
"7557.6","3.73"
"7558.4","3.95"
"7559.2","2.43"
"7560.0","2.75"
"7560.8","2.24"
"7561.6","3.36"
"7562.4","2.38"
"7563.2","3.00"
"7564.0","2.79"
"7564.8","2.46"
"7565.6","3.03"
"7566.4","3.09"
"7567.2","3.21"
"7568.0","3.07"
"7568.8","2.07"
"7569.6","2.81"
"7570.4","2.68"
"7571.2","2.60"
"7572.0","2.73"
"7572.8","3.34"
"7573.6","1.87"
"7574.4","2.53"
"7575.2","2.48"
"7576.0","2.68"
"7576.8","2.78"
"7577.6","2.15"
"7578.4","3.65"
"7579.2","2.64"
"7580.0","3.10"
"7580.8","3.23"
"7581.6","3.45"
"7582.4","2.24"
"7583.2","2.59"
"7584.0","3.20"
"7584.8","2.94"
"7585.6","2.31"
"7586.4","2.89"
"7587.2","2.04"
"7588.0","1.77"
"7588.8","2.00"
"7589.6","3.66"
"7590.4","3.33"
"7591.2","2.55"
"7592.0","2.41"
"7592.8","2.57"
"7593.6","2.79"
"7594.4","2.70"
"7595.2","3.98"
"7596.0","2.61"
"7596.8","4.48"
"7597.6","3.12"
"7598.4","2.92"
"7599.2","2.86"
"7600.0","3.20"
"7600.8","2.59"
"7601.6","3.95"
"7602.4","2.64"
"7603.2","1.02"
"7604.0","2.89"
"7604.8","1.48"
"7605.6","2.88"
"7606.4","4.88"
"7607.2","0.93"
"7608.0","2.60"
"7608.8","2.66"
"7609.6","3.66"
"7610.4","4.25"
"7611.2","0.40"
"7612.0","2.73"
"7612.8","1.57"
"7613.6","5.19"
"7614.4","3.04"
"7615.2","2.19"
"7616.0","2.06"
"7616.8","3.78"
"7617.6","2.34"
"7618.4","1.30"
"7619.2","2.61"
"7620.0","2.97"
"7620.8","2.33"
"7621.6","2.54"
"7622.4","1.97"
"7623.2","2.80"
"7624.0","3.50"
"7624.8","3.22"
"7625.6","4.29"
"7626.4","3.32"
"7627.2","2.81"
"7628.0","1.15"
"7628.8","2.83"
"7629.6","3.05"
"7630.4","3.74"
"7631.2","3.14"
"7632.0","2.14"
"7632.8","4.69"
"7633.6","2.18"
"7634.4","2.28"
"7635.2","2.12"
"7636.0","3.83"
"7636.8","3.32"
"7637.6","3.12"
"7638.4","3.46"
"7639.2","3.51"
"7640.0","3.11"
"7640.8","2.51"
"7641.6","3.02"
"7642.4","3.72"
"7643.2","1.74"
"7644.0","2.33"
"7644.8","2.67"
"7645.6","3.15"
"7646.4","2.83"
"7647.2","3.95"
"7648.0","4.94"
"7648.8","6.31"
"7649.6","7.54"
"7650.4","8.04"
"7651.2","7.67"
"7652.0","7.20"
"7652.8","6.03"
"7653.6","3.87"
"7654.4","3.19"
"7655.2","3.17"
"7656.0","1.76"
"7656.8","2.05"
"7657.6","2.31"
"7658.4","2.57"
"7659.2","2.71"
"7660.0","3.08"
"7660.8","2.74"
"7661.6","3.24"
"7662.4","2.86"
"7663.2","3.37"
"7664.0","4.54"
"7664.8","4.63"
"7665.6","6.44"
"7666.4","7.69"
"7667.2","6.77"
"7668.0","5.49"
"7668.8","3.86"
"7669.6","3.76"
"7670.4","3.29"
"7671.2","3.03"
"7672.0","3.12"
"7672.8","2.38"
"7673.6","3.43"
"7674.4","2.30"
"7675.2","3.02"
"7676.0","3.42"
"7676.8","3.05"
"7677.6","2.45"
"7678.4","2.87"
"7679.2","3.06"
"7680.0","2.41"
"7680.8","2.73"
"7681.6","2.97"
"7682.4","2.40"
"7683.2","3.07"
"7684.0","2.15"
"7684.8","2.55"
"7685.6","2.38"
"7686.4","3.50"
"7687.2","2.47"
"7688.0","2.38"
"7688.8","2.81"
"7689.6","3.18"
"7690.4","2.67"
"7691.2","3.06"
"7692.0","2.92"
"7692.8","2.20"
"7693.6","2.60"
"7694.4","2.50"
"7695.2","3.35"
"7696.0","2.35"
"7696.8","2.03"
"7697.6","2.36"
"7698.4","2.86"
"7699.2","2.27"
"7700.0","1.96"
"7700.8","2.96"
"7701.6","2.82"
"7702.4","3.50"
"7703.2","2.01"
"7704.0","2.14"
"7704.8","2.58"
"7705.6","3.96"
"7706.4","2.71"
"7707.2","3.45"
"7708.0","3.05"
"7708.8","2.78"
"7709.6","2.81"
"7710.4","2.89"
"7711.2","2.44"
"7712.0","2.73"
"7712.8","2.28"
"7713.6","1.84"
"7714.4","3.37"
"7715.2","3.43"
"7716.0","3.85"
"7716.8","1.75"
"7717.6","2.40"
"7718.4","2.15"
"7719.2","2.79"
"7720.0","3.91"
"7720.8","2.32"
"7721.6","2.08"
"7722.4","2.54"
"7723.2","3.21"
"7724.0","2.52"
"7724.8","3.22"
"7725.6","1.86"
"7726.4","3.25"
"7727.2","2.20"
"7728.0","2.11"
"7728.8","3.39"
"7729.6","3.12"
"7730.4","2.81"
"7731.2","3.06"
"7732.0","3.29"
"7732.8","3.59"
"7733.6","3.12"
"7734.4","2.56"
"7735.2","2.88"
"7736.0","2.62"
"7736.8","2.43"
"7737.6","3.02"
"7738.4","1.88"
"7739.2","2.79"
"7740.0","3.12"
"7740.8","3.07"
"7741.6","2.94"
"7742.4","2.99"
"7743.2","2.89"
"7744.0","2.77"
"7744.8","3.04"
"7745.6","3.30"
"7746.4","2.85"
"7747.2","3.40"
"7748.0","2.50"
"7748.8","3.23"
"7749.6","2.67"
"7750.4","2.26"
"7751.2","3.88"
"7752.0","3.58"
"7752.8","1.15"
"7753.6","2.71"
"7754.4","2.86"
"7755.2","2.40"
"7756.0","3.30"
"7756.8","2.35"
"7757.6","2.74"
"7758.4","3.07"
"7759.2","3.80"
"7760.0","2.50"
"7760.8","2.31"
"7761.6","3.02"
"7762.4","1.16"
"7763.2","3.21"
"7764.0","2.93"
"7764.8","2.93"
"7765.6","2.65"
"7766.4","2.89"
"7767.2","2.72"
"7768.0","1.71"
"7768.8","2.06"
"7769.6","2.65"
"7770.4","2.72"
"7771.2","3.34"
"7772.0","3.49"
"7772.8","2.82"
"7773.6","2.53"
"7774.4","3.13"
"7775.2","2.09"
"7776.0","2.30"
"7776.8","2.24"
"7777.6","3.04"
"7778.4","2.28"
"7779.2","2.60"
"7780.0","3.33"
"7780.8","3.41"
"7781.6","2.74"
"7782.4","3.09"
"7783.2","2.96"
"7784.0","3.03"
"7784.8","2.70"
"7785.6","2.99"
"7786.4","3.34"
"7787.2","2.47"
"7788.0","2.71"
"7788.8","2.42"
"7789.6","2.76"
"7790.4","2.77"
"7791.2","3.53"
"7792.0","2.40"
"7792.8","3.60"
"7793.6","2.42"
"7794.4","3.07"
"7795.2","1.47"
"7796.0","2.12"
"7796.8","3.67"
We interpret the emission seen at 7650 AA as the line [S II]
